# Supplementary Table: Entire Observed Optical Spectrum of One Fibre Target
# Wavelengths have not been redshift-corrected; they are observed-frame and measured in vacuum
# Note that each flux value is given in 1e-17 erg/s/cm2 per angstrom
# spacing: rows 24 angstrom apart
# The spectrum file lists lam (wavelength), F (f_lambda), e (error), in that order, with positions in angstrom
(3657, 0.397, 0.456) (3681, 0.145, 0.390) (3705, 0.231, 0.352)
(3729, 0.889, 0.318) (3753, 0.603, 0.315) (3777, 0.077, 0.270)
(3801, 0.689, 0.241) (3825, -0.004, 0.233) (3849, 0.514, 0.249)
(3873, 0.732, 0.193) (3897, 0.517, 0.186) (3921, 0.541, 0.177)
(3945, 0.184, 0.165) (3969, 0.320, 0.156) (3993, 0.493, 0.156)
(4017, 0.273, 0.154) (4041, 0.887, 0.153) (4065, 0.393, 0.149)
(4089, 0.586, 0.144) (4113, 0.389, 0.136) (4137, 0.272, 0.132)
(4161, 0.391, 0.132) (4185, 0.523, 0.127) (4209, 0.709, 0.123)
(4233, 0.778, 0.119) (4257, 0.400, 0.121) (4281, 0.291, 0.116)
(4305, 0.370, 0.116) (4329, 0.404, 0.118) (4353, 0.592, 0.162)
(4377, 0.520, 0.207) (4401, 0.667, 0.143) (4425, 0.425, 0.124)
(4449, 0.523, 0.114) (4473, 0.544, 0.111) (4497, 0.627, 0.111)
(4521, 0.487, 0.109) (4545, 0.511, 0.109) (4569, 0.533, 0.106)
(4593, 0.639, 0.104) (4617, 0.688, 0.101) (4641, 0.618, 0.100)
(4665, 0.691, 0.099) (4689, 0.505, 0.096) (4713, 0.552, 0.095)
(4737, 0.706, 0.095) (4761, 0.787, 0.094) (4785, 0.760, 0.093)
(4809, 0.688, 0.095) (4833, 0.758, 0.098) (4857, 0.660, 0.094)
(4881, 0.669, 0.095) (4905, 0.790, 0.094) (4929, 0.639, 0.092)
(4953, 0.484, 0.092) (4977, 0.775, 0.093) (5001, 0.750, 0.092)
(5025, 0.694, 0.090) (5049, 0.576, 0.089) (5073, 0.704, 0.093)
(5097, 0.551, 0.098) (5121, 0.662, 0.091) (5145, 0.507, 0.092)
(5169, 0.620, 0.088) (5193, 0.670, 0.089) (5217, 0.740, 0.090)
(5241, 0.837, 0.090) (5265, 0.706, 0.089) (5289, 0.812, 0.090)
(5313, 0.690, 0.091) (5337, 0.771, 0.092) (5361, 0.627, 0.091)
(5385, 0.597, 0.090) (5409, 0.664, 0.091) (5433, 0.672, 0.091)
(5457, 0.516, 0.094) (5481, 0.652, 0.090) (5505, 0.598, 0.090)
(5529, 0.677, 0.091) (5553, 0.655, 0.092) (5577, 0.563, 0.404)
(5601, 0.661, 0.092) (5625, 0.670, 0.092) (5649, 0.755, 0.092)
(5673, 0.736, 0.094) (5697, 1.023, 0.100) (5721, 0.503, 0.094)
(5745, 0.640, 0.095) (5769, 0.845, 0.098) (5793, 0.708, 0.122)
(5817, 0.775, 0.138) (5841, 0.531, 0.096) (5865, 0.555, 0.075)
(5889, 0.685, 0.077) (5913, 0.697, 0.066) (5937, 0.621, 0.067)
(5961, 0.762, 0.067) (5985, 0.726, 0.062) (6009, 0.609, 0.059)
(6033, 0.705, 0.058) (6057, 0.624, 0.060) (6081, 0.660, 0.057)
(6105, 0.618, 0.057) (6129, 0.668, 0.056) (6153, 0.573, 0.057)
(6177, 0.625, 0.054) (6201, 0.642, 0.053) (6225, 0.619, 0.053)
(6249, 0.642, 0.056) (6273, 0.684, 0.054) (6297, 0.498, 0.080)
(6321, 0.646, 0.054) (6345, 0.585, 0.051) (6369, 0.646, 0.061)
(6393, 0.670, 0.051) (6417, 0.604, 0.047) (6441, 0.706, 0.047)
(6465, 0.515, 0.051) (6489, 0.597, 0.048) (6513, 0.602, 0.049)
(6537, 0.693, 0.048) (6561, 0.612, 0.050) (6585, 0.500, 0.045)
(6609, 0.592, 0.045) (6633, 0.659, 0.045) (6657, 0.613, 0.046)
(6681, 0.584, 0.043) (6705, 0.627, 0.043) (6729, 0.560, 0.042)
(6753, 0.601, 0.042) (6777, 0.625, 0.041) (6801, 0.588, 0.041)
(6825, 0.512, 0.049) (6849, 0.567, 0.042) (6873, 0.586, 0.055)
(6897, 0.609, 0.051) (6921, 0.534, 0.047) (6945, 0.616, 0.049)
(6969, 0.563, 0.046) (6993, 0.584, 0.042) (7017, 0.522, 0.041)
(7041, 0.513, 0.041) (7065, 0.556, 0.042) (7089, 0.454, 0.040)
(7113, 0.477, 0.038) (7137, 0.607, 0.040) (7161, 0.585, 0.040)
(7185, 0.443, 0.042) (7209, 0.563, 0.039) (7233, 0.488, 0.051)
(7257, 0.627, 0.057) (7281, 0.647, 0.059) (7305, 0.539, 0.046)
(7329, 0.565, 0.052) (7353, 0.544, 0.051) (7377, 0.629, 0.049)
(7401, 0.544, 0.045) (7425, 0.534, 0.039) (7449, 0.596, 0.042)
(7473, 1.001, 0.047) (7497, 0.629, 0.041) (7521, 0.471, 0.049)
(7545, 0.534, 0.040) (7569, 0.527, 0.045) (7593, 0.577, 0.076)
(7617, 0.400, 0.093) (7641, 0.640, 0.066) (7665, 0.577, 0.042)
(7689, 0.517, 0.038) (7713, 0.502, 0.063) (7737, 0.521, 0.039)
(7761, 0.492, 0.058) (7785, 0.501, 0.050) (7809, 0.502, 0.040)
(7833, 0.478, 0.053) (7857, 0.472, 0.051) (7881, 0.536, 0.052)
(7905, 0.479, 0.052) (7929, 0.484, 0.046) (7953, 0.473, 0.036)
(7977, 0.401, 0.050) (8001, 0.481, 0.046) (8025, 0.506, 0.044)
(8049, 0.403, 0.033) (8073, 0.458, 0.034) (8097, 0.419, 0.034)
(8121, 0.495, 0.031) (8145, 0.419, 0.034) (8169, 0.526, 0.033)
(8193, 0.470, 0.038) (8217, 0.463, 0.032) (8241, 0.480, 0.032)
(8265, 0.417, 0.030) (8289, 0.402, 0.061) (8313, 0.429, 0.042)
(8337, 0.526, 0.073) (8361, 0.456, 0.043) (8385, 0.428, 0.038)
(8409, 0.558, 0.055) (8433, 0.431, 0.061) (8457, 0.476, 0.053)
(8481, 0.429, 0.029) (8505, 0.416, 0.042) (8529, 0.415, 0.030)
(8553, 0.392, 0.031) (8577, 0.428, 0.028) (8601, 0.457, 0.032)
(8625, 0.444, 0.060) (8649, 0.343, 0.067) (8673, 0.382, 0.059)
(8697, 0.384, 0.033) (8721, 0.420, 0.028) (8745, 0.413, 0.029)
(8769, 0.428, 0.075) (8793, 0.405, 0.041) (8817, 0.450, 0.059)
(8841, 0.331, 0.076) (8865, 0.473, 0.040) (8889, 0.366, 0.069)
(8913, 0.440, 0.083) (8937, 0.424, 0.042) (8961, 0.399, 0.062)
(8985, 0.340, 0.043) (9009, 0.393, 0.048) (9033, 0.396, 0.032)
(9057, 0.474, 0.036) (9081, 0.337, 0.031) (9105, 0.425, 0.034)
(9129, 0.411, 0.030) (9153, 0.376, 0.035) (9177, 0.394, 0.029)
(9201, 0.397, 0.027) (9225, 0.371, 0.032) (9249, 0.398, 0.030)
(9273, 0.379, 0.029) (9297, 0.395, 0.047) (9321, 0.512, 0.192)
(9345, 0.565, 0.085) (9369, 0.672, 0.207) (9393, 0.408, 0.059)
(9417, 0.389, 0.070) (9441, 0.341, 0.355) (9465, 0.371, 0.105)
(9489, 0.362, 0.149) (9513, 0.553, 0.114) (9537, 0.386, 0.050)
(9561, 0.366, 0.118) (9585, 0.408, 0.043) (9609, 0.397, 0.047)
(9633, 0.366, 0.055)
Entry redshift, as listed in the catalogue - 0.14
